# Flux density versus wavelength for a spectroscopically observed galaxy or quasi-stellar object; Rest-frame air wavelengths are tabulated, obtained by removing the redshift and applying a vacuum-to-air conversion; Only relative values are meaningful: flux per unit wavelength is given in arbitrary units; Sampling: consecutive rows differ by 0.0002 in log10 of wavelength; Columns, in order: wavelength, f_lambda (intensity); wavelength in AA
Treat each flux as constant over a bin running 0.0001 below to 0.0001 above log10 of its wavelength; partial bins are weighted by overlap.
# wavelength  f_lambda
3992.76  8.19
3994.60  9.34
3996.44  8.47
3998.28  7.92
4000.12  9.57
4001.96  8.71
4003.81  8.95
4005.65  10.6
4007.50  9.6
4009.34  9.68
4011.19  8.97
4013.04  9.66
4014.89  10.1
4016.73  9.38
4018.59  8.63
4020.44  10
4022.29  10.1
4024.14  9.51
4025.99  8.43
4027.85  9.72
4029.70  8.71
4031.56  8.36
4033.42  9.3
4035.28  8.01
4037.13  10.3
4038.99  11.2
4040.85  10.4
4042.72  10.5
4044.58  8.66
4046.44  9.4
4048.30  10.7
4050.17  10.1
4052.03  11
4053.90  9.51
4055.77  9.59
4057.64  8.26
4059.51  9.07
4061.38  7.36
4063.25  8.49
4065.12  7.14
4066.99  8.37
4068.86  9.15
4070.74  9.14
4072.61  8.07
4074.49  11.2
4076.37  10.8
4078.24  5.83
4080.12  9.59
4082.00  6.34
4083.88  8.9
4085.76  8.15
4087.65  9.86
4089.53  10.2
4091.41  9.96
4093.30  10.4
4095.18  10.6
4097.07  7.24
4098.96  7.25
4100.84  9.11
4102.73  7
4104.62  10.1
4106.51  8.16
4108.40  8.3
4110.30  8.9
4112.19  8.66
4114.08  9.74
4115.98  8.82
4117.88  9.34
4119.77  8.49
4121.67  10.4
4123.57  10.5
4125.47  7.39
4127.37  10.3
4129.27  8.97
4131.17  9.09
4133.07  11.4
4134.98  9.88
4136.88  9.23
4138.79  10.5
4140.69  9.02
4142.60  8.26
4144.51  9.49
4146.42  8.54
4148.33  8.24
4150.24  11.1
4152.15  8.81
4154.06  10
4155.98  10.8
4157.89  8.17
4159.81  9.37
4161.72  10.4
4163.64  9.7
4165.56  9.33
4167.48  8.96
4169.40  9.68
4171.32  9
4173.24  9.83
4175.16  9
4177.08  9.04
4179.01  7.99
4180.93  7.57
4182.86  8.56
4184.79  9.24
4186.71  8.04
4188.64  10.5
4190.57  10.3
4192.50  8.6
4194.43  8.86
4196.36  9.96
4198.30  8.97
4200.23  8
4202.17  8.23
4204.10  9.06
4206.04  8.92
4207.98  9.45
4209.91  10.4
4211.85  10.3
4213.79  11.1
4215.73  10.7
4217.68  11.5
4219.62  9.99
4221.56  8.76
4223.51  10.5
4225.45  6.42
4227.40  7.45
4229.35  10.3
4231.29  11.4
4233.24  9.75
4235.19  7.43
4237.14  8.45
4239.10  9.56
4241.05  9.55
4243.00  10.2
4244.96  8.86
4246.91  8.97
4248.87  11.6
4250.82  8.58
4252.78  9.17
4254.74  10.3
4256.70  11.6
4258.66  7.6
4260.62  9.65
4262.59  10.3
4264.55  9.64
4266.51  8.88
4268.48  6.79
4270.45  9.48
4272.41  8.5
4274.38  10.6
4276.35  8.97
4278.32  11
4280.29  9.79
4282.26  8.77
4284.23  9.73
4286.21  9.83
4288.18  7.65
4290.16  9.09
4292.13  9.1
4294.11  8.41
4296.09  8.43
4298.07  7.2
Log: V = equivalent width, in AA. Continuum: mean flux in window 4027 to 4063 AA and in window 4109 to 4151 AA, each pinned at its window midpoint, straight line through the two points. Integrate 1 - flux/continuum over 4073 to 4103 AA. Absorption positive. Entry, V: 1.5 AA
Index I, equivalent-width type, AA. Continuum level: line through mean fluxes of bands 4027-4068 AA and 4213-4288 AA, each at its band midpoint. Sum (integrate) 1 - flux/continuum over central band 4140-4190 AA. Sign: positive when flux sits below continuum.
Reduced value 1.1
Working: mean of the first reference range 9.28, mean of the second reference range 9.49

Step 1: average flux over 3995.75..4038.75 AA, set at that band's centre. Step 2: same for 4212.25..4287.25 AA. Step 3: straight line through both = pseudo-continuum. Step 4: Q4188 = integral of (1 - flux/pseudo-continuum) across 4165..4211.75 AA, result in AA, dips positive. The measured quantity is 1.9 AA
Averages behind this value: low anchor 9.28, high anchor 9.52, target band 9.08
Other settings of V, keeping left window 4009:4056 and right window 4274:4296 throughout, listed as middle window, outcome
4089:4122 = 1.80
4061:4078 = 1.39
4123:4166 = -0.12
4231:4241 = 0.16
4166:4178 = 0.22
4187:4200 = 0.05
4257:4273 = 0.57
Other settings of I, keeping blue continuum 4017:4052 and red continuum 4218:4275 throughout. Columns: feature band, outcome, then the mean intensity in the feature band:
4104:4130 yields 1.0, 9.14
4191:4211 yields 0.7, 9.09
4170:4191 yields 1.0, 8.99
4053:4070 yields 1.8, 8.55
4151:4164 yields -0.2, 9.63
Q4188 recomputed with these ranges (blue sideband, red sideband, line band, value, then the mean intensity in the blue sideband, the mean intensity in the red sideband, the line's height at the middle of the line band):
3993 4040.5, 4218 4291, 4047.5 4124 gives 2.7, 9.33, 9.35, 9.33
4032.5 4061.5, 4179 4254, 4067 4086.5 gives 1.8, 9.65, 9.33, 9.59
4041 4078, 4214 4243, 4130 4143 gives -0.4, 9.25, 9.48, 9.35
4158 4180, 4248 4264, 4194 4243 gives 0.8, 9.25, 9.83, 9.58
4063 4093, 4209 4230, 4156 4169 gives -0.1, 8.87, 9.75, 9.39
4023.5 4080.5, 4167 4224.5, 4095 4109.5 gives 1.4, 9.22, 9.37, 9.27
